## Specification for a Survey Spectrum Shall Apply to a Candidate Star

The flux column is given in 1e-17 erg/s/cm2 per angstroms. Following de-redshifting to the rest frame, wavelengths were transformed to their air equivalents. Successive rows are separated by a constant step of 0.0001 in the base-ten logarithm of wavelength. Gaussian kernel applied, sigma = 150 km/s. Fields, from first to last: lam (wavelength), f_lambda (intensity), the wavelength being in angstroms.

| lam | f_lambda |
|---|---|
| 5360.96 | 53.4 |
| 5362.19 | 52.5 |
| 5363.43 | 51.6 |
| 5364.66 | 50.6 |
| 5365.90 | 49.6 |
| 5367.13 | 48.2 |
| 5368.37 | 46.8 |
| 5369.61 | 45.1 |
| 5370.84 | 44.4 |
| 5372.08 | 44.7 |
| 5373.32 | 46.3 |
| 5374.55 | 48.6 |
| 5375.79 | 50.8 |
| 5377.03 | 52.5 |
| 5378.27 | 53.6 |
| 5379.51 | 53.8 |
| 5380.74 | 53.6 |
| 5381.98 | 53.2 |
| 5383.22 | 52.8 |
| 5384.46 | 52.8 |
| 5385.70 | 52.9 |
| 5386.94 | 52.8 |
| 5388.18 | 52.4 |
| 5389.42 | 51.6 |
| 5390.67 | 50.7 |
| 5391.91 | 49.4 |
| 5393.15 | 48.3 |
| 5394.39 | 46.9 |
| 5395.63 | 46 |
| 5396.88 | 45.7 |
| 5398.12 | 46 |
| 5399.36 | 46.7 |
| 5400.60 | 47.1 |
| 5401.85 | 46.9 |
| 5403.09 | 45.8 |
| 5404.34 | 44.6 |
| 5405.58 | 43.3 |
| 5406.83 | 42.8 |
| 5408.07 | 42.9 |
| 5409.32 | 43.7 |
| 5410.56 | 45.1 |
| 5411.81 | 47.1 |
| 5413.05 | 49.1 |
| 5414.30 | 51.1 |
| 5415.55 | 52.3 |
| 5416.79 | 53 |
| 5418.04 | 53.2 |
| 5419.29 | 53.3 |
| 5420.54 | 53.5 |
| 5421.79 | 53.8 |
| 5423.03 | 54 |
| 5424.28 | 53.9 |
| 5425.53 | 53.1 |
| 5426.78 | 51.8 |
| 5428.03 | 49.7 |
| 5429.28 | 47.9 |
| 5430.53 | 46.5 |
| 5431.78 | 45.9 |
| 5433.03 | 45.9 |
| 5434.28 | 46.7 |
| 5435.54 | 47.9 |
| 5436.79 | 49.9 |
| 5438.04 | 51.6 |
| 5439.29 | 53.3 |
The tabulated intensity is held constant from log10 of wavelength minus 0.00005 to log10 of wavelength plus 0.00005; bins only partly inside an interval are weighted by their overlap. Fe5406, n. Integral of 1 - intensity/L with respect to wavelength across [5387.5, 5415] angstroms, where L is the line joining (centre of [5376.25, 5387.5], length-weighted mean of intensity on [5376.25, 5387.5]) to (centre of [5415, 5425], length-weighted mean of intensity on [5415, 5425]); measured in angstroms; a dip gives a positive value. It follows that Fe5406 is 3.2 angstroms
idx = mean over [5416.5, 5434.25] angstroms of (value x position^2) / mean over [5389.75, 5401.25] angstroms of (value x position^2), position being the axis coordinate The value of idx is 1.1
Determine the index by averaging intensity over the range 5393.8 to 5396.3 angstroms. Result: 46.3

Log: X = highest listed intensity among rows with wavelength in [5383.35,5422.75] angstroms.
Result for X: 53.8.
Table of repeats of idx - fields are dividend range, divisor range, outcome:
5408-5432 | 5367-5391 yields 1.01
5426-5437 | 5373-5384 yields 0.94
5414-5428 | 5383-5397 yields 1.07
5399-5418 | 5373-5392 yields 0.91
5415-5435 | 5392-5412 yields 1.12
